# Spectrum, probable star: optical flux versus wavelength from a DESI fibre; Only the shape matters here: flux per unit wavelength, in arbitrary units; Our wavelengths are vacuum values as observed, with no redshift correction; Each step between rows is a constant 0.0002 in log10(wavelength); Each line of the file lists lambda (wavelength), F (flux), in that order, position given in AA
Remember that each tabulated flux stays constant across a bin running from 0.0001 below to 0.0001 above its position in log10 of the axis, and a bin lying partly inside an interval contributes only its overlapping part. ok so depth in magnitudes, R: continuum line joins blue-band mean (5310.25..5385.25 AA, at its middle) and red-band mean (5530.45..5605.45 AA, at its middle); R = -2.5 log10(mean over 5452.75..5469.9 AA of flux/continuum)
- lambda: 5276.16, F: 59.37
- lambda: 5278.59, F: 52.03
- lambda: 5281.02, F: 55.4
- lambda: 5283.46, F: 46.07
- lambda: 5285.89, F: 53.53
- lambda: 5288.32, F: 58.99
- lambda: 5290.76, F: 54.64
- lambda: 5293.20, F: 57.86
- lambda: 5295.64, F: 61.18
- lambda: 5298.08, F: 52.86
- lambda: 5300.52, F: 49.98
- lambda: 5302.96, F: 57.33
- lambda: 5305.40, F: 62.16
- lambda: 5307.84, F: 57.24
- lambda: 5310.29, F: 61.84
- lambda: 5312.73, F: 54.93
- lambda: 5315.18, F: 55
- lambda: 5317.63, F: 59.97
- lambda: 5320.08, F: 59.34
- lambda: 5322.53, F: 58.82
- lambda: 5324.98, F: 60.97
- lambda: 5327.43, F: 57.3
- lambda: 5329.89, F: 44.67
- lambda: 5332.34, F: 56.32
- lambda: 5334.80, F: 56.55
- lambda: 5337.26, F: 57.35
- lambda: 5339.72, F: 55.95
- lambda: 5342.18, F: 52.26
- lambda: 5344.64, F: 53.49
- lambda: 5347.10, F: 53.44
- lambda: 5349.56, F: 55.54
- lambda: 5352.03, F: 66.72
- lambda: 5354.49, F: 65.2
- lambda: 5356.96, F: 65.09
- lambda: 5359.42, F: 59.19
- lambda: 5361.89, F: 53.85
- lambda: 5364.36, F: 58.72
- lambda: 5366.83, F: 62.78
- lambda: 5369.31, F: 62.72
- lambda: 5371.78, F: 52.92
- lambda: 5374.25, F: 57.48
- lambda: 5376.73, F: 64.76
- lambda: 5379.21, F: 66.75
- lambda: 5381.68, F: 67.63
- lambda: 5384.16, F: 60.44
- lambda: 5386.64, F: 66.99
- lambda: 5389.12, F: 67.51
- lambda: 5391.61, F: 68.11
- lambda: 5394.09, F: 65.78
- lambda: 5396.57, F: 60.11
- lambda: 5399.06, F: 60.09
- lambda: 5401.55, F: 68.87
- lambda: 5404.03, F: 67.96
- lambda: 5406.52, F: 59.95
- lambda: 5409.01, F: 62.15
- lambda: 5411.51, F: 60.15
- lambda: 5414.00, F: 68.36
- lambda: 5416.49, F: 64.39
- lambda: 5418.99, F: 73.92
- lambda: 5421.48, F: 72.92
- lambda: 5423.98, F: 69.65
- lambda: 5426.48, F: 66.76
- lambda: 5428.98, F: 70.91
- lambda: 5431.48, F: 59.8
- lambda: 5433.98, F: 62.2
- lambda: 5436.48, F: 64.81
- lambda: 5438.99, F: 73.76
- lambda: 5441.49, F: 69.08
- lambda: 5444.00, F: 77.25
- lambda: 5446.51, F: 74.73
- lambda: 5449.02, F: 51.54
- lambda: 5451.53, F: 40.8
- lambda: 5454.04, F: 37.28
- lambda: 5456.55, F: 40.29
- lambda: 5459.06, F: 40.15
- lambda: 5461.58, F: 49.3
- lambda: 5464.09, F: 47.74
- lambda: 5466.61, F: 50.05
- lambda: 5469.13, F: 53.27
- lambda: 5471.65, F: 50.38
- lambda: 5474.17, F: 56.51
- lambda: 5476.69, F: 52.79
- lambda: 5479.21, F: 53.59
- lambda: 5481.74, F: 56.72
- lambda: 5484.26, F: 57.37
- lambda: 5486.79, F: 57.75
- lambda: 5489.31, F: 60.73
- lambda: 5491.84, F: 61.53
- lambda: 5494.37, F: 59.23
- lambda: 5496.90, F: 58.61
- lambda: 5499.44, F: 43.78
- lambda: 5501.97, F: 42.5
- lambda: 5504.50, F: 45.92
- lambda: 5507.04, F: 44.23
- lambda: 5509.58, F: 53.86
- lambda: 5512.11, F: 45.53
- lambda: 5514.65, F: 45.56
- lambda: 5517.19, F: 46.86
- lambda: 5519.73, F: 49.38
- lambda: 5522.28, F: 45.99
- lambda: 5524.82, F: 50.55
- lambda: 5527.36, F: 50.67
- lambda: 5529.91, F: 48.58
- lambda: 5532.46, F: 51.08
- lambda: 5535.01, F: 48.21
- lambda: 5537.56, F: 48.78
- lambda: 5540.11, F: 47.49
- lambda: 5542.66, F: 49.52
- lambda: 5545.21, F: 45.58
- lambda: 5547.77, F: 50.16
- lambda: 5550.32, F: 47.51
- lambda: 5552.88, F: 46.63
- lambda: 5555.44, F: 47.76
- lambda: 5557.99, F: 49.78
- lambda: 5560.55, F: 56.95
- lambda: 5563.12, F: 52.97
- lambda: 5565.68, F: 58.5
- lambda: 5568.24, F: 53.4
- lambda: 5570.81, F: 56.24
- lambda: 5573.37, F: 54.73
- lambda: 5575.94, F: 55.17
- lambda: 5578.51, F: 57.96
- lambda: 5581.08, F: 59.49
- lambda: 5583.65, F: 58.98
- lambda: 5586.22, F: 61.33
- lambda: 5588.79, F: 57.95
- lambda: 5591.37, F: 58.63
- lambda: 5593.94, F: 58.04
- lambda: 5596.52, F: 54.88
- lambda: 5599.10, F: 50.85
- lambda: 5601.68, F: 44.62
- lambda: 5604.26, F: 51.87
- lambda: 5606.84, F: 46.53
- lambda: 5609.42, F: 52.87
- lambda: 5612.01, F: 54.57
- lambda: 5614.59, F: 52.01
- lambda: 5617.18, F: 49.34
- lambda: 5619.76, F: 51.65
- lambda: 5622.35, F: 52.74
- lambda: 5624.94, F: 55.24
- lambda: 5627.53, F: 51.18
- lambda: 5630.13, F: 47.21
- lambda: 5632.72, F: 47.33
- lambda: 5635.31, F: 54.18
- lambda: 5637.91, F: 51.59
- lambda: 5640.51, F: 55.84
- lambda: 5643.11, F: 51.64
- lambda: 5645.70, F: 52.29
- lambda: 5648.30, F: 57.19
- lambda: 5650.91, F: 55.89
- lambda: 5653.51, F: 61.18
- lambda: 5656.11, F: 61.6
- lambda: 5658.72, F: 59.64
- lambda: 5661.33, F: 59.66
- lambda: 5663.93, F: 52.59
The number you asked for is 0.225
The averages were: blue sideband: 58.6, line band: 45.2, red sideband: 52.9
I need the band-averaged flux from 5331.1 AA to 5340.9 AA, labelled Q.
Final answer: 56.5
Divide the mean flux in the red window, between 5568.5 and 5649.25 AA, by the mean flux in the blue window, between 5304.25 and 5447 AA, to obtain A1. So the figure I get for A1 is 0.9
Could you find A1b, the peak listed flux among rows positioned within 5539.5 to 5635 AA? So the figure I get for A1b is 61.33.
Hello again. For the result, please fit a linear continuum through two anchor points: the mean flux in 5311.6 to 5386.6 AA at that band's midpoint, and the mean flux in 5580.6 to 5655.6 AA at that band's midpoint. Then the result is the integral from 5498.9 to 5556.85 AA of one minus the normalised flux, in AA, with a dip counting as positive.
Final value 8.0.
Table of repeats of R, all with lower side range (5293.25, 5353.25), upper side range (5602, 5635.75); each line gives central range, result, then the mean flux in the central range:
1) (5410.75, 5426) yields -0.24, 68.4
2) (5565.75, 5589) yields -0.11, 57.3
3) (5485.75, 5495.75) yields -0.12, 59.9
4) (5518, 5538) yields 0.08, 49.1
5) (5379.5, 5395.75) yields -0.19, 66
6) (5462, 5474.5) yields 0.06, 51.1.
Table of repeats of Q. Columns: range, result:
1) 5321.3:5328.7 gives 58.9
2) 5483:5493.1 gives 59.4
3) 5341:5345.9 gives 52.9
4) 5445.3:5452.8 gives 55.5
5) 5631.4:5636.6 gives 50.8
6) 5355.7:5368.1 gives 59.9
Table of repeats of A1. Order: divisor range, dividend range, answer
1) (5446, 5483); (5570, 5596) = 1.16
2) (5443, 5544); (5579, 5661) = 1.06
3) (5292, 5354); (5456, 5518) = 0.90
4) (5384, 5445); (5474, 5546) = 0.77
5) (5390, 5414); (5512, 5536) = 0.76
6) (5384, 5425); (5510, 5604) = 0.79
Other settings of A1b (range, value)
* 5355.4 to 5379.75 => 66.75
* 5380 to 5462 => 77.25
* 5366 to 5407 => 68.87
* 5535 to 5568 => 58.5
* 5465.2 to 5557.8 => 61.53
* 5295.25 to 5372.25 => 66.72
